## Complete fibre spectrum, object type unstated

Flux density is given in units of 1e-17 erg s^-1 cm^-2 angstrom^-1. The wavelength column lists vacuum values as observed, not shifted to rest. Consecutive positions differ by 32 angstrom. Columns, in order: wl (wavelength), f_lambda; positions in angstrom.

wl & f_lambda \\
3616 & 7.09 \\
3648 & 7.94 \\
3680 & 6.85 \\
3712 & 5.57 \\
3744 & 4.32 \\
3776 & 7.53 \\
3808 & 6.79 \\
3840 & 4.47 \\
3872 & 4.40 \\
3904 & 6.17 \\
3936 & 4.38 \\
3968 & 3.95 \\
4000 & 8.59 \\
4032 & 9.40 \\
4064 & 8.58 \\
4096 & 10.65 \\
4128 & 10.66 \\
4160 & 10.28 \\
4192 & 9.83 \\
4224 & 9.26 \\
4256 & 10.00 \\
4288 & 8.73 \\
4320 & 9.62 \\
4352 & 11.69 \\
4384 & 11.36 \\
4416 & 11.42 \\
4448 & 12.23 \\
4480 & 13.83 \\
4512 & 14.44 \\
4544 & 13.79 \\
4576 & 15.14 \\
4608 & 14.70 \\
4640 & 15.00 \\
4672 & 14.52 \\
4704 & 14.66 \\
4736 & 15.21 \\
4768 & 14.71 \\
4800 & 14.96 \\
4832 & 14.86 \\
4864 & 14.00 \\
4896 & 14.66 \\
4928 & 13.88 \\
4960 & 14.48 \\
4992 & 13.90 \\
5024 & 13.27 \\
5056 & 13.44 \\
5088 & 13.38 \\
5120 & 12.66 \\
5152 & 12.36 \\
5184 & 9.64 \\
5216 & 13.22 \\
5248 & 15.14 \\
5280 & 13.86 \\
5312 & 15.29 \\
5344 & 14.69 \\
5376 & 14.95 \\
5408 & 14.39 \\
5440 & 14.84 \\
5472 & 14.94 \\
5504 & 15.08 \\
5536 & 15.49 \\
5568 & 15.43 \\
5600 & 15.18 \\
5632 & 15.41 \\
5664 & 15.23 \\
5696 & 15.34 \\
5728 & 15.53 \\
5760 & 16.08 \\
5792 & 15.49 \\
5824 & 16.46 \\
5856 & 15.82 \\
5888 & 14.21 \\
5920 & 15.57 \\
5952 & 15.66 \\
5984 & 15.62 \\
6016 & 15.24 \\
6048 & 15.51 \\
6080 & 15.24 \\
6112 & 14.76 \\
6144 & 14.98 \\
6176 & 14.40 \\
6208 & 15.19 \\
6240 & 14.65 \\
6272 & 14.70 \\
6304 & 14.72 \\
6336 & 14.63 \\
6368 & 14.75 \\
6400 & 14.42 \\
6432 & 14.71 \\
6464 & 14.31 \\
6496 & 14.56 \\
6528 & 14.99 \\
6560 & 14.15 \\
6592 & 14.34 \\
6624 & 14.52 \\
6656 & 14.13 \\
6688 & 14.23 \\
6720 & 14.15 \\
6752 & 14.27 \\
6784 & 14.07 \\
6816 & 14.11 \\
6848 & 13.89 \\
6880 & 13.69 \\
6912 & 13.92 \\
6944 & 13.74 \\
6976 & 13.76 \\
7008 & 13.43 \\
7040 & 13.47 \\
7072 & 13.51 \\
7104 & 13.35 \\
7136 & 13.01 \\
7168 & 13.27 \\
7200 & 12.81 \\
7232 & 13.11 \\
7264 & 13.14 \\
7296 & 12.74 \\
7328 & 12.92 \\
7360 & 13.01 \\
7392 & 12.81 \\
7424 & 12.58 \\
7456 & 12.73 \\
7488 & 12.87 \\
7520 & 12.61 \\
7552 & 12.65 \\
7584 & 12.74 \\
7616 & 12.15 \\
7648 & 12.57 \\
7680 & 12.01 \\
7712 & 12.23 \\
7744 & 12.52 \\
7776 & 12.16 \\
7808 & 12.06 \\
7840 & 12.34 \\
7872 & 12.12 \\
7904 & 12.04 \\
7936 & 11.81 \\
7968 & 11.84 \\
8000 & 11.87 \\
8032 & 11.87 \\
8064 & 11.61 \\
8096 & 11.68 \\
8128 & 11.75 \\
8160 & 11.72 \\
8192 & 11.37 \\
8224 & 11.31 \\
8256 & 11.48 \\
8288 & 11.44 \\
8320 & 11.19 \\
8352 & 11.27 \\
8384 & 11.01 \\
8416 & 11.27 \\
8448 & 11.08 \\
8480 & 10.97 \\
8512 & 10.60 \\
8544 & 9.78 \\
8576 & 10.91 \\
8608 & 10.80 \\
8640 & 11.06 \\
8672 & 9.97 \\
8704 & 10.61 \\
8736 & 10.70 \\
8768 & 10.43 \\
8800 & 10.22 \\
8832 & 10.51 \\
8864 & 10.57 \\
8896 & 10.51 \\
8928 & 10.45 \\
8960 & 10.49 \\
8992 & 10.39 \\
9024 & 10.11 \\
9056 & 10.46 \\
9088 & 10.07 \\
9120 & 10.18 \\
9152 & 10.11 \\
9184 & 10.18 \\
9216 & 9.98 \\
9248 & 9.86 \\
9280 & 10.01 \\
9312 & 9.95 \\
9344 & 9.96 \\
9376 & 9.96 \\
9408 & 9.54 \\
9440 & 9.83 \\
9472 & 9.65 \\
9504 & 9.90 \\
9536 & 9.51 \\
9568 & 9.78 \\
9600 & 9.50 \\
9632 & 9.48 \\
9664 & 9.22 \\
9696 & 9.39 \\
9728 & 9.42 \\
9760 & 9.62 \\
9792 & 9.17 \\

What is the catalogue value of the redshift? 0.00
